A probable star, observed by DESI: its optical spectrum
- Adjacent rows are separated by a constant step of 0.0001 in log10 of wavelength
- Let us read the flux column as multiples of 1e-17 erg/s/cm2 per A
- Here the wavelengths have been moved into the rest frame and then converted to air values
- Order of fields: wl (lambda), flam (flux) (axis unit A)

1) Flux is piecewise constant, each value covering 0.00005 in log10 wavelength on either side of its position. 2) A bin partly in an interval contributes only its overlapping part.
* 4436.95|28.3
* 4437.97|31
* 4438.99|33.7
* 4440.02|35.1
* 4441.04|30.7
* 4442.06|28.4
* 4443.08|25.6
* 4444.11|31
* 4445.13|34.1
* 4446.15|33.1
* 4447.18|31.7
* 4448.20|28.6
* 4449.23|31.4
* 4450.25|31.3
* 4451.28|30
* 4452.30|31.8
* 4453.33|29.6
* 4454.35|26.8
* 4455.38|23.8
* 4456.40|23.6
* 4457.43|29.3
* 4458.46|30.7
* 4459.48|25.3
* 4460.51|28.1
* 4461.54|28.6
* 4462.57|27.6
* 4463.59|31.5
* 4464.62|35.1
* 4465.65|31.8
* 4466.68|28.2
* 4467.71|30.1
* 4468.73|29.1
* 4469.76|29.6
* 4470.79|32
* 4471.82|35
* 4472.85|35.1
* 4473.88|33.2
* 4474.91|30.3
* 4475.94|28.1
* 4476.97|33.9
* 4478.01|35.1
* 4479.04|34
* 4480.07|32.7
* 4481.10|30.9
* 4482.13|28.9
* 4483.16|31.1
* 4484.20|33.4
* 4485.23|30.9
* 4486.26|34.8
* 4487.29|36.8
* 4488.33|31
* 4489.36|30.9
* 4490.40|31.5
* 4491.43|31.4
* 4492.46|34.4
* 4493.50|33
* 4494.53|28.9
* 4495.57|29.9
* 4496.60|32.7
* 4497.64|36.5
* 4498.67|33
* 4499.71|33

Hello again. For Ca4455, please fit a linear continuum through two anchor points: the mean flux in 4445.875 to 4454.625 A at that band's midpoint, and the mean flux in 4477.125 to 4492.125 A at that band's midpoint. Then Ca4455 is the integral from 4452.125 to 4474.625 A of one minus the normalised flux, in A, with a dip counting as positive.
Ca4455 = 1.1 A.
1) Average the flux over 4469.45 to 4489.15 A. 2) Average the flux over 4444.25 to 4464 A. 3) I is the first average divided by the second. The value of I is 1.11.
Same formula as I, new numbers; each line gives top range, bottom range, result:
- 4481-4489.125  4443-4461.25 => 1.10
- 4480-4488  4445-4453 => 1.03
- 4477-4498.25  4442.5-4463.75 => 1.11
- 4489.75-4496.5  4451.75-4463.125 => 1.14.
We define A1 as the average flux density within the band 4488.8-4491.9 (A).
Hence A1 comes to 31.3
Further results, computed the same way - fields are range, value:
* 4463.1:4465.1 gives 33.3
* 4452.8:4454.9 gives 28.1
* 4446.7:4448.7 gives 30.2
